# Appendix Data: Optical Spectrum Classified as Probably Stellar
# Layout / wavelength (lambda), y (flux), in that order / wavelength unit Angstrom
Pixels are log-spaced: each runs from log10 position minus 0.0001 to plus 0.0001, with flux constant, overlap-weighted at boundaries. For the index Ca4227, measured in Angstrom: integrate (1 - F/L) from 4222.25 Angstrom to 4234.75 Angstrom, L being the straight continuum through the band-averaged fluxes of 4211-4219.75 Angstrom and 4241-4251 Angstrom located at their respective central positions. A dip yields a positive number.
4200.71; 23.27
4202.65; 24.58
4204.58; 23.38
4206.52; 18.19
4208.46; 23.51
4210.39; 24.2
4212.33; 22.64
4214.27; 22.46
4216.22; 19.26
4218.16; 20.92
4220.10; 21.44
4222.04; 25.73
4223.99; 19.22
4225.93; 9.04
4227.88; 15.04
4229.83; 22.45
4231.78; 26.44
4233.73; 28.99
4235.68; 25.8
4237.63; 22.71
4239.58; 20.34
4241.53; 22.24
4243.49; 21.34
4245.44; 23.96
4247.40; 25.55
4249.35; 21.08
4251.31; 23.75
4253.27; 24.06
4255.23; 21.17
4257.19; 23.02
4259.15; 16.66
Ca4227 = 0.9 Angstrom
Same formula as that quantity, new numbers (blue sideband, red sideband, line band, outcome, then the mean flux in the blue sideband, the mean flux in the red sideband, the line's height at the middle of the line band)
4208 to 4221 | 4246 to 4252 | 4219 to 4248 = 1.1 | 22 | 23.5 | 22.8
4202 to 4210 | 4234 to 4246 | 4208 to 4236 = 1.3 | 22.5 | 23.1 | 22.8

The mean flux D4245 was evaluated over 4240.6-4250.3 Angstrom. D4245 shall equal 22.8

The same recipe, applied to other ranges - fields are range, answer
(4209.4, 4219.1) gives 21.9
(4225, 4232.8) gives 18.3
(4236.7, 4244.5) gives 21.7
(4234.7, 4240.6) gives 23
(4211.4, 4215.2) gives 22.6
